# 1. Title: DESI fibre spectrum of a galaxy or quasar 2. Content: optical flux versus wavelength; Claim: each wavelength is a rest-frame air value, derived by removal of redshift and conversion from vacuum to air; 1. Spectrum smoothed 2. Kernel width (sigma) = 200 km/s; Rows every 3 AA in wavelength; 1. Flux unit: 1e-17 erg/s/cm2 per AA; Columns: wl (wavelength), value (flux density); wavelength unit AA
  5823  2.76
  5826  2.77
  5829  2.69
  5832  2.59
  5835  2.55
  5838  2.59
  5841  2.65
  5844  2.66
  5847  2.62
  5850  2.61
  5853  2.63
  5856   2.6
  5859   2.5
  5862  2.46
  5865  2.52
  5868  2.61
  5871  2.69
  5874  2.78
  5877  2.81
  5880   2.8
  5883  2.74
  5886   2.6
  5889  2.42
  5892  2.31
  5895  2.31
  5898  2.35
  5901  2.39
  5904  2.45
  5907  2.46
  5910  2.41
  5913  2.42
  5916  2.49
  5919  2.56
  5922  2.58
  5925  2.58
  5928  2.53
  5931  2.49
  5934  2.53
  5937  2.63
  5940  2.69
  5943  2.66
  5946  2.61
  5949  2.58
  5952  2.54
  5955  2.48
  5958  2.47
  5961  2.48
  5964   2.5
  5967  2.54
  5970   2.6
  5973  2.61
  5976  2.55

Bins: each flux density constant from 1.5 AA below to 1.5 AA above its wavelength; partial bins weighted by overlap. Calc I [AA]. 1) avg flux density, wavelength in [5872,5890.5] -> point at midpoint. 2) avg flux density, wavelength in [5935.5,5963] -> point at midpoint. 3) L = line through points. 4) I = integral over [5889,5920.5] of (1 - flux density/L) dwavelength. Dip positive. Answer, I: 2.8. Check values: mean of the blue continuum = 2.69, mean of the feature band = 2.42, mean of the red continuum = 2.57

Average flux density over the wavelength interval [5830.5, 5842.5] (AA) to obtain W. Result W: 2.59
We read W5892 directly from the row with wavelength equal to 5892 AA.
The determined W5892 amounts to 2.31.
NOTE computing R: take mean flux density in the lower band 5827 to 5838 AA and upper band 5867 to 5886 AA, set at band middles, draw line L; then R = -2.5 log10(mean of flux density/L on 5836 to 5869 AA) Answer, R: 0.03 mag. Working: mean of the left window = 2.61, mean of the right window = 2.73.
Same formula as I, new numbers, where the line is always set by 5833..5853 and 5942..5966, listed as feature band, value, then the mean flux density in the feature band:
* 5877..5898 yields 0.4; 2.54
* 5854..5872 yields 0.3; 2.56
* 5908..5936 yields 0.5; 2.51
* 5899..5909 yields 0.6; 2.43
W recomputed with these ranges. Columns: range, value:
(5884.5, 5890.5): 2.51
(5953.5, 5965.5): 2.48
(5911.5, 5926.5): 2.53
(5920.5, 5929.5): 2.56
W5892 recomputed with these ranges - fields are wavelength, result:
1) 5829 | 2.69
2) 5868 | 2.61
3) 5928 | 2.53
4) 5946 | 2.61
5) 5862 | 2.46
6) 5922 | 2.58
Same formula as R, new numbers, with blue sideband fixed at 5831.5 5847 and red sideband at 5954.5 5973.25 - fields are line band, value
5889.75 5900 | 0.11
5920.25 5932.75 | 0.00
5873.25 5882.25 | -0.08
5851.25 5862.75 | 0.02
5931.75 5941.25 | -0.03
